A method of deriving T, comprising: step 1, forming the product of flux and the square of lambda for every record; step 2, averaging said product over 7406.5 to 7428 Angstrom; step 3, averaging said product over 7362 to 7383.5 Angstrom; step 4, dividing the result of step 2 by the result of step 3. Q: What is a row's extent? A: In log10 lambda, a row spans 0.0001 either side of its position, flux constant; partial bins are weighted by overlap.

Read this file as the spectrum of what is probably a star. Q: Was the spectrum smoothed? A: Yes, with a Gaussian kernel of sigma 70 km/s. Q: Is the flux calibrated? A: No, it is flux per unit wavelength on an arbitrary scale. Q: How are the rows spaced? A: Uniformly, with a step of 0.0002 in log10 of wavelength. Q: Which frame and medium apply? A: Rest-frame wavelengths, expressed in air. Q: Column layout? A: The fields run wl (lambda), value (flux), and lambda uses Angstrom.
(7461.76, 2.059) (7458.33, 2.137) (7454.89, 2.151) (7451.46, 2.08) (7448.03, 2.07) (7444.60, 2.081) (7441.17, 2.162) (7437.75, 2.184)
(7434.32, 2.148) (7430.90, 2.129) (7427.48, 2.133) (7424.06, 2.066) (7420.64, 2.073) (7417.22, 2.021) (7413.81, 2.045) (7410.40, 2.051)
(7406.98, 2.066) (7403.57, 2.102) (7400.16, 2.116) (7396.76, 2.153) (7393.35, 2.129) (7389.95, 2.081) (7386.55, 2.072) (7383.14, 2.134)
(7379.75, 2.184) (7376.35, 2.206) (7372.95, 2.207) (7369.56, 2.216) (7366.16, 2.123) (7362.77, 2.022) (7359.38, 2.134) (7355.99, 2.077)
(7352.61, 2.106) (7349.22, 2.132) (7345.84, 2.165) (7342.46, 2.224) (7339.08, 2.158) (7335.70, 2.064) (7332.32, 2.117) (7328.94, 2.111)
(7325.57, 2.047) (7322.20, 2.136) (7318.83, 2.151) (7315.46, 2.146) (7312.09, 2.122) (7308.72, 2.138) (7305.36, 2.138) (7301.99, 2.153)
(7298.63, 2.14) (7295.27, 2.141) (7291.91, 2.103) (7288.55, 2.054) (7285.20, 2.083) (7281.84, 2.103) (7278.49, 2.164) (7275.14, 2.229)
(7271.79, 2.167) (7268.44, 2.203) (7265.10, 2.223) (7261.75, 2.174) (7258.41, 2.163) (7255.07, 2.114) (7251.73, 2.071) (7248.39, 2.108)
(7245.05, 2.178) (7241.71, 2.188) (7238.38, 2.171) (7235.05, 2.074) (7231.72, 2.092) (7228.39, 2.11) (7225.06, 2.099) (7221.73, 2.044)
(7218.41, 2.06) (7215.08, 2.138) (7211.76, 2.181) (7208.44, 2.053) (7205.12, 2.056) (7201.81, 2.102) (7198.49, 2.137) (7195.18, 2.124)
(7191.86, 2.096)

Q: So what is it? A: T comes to 0.96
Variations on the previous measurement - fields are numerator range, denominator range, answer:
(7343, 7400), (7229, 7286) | 1.03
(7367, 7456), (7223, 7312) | 1.03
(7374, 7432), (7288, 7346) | 1.01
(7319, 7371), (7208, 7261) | 1.03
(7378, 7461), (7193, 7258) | 1.05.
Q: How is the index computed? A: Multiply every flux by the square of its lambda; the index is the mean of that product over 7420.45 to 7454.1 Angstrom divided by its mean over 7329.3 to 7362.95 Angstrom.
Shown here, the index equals 1.0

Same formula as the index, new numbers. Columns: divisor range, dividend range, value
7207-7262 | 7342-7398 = 1.05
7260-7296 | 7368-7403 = 1.03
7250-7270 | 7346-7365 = 1.00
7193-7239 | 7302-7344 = 1.04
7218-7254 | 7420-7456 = 1.06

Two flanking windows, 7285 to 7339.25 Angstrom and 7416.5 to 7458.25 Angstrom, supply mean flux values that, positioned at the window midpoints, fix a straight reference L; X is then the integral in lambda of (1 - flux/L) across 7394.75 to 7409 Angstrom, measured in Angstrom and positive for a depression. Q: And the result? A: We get 0.03 Angstrom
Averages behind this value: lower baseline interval 2.12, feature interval 2.11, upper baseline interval 2.11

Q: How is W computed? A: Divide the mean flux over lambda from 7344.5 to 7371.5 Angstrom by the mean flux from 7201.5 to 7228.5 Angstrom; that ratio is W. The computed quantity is 1.01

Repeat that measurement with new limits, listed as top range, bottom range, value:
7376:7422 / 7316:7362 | 0.99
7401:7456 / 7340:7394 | 0.98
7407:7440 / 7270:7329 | 0.98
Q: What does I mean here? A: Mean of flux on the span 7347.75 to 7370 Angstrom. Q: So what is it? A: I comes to 2.11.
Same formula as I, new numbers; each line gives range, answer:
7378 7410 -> 2.11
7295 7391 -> 2.13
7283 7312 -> 2.12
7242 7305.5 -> 2.14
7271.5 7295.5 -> 2.13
